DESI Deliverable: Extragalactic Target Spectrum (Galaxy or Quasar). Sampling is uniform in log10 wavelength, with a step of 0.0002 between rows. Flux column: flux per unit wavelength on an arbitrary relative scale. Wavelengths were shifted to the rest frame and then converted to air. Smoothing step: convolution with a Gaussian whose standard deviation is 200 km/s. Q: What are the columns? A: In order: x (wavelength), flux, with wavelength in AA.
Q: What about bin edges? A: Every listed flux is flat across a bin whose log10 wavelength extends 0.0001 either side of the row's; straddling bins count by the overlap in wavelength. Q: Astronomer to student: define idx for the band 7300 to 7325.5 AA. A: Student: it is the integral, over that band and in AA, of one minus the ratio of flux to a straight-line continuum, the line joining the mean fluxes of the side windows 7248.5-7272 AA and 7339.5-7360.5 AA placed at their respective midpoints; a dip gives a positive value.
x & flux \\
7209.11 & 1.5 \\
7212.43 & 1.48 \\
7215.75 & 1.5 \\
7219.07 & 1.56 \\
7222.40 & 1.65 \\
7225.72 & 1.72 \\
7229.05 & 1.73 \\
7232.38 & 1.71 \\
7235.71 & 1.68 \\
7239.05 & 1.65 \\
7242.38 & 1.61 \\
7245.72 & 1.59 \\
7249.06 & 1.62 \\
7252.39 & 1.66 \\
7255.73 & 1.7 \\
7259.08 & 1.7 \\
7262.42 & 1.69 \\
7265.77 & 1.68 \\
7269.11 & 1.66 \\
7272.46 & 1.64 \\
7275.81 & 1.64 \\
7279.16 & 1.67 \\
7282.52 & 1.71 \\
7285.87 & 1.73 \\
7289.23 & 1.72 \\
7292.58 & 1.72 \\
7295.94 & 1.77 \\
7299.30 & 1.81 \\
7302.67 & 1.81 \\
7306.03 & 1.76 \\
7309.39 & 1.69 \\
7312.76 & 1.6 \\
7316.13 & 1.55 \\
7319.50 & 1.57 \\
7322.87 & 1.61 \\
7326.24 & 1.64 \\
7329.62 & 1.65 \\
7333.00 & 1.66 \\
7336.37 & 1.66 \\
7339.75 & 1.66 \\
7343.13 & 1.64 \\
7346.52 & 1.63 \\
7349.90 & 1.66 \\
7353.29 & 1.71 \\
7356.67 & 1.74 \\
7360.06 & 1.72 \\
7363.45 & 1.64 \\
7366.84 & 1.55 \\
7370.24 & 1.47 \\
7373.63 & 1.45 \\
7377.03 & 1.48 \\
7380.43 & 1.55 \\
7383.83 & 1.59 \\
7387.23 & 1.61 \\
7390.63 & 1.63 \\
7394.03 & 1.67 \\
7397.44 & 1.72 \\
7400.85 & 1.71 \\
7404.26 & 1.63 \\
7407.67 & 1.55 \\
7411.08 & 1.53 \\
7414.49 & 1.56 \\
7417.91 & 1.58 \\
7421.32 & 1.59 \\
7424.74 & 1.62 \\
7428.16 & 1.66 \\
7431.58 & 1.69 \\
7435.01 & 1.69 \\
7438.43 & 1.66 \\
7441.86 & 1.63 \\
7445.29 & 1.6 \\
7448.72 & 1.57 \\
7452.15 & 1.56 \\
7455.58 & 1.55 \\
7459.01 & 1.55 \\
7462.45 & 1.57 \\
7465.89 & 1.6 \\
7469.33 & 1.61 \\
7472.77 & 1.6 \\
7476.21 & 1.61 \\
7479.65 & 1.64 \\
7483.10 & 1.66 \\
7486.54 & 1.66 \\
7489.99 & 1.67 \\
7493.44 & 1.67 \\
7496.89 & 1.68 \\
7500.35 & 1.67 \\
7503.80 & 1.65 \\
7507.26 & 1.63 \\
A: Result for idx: 0.2 AA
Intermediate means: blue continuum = 1.67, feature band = 1.66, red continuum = 1.68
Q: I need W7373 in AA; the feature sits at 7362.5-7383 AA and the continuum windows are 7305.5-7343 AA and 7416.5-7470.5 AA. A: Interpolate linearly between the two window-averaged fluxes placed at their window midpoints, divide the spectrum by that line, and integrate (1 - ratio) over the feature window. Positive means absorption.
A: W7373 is 1.3 AA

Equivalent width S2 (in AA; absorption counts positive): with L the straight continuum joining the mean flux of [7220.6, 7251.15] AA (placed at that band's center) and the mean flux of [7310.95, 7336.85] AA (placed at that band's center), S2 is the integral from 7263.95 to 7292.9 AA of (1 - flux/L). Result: -0.8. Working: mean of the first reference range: 1.66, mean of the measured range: 1.68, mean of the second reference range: 1.62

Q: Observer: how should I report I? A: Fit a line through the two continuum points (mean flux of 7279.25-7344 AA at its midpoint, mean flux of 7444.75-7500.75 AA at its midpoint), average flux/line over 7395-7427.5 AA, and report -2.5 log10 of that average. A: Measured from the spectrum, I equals 0.02 mag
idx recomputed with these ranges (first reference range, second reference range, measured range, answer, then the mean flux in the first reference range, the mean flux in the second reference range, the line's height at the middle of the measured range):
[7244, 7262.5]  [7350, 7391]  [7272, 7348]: -2.3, 1.66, 1.6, 1.63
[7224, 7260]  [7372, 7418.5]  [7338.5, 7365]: -1.0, 1.67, 1.59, 1.61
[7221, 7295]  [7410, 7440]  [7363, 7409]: 1.3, 1.68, 1.62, 1.63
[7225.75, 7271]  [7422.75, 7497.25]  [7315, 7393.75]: 1.6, 1.67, 1.62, 1.65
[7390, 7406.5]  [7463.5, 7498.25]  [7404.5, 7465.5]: 2.1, 1.67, 1.64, 1.66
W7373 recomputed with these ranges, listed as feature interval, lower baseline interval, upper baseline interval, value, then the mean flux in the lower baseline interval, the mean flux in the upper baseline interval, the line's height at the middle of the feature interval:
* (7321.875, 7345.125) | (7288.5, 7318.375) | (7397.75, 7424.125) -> 0.5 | 1.71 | 1.6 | 1.68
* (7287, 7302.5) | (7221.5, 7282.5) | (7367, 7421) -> -1.1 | 1.67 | 1.58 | 1.64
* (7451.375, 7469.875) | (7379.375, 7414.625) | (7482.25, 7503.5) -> 0.9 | 1.62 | 1.67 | 1.65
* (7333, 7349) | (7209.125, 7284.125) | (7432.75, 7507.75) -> -0.1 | 1.64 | 1.62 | 1.64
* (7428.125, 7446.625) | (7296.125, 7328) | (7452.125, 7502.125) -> -0.2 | 1.68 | 1.62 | 1.64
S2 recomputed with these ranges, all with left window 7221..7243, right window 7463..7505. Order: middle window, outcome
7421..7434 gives 0.0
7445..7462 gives 0.9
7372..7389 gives 1.2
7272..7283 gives 0.1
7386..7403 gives -0.1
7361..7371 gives 0.5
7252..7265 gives -0.1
